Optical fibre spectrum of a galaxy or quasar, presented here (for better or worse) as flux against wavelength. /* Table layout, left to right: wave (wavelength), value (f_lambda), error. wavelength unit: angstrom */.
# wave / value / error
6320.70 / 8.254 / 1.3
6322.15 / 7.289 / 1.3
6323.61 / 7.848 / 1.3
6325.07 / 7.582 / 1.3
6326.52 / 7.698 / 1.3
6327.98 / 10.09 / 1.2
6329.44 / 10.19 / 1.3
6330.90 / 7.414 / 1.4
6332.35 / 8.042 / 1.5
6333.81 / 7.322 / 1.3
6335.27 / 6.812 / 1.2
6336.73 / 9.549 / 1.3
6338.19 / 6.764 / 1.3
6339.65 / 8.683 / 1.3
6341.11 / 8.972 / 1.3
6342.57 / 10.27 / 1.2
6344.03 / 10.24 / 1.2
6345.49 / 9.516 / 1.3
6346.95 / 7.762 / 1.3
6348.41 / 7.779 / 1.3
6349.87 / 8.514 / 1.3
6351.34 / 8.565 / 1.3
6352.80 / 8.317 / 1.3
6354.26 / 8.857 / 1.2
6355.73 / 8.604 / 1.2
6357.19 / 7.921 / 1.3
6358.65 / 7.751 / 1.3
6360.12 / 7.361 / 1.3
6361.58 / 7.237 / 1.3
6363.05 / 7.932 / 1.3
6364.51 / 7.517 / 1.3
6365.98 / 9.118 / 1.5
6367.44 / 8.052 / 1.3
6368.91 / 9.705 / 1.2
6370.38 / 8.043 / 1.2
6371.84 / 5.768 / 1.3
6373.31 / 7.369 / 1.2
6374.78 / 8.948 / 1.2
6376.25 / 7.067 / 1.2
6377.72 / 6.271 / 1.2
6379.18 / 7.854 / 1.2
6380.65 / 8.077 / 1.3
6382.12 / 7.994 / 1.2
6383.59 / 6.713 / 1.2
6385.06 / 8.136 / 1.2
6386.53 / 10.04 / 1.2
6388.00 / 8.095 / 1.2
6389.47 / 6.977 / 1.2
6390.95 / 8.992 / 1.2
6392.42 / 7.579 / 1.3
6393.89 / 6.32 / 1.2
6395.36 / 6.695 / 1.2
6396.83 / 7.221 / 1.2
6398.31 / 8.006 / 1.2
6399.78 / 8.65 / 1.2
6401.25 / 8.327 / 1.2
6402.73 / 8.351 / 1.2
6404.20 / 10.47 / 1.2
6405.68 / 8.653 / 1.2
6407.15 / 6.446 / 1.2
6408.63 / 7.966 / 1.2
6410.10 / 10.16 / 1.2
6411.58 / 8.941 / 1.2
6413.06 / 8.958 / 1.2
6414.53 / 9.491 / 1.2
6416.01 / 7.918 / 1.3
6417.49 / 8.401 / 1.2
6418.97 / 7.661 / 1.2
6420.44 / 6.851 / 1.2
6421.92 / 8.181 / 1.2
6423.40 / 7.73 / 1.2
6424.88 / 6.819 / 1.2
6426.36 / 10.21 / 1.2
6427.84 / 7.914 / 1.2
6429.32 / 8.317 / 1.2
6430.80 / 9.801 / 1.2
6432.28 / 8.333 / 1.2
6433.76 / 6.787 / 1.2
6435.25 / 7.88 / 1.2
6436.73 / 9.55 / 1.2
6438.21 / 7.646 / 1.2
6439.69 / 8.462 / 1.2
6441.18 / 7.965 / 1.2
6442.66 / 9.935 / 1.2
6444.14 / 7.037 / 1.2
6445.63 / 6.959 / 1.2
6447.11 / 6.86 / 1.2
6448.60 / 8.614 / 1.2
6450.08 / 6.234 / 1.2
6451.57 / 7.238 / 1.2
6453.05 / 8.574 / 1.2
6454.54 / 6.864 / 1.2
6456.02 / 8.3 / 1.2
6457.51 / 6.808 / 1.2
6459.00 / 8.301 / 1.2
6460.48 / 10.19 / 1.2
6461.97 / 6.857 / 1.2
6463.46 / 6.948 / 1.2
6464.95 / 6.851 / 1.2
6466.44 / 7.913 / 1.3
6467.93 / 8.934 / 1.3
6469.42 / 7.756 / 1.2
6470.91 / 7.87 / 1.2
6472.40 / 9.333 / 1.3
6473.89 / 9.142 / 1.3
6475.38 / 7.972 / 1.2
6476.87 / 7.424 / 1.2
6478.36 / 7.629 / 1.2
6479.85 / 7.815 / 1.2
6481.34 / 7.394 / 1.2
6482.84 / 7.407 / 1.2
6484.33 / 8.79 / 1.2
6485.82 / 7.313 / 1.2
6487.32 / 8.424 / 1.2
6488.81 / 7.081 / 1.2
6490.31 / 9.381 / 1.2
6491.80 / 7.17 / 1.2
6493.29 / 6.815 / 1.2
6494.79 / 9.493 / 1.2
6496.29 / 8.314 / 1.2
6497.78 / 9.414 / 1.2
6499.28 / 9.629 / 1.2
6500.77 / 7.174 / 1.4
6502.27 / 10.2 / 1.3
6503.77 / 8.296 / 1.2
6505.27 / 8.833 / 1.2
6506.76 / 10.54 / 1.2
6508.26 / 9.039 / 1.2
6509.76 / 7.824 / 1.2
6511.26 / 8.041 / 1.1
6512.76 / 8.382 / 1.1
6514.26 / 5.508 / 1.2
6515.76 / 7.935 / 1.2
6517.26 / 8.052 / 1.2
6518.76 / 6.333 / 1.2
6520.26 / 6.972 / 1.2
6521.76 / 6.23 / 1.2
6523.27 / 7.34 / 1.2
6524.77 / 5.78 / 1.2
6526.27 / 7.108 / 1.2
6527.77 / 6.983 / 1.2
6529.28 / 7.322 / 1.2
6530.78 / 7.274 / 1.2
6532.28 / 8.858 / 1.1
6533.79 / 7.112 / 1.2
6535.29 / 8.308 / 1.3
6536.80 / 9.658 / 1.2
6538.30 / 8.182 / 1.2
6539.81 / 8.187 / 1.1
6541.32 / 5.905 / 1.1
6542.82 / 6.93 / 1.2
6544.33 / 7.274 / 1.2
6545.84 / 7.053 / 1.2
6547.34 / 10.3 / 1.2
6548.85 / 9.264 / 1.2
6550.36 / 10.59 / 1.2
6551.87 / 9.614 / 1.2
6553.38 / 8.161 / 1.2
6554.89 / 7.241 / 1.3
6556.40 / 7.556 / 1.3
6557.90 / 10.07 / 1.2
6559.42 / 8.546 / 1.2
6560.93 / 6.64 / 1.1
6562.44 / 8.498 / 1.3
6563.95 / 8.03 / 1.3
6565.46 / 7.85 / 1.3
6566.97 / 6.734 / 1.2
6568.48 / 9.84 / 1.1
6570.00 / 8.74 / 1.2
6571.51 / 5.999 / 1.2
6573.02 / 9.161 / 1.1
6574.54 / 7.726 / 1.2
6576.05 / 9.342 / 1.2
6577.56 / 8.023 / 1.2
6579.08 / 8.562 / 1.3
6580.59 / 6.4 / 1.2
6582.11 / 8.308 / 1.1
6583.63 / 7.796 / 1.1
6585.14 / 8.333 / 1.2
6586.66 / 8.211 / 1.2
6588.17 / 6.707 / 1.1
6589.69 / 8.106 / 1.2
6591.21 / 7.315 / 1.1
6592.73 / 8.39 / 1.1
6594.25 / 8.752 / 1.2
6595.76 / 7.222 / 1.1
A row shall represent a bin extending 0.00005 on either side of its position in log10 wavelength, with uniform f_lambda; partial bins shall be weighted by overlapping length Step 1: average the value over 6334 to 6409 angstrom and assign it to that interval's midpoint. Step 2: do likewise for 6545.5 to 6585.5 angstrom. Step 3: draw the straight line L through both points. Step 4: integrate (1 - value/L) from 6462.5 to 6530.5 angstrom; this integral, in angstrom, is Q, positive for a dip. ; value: 2.76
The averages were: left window 8.09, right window 8.32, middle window 7.9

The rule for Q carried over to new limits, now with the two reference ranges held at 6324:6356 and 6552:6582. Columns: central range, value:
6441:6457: 1.2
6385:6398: 1.0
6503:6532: 2.1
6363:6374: 0.7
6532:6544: 0.5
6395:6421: 0.2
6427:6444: -0.1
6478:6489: 0.6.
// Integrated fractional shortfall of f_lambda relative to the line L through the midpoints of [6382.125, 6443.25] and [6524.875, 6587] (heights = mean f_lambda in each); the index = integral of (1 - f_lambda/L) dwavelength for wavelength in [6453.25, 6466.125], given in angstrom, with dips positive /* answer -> 0.8 angstrom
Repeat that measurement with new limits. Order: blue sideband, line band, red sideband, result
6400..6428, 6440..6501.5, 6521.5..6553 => 1.6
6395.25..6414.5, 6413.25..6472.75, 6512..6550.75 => 1.5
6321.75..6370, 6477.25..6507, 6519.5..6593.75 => -0.9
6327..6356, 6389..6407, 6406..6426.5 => 0.7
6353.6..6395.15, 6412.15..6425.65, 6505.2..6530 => -0.5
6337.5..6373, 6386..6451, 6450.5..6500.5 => 0.1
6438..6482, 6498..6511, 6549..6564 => -1.2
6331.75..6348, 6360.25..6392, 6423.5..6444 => 2.2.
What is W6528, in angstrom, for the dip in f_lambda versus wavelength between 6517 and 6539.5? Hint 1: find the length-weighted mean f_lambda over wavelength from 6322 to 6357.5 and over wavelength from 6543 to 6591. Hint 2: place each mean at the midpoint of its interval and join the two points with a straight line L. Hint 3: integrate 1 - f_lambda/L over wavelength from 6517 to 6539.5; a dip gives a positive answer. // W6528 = 2.2 angstrom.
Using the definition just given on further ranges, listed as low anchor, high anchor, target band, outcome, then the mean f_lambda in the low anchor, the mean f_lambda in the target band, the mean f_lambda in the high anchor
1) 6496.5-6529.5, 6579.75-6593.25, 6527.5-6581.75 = -2.3 angstrom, 7.88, 8.12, 7.72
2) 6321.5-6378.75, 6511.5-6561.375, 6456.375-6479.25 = -0.2 angstrom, 8.17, 8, 7.79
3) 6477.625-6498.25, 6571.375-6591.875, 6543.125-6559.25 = -1.4 angstrom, 8.01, 8.65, 7.92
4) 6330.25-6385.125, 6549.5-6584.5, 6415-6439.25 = 0.0 angstrom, 8.07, 8.14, 8.24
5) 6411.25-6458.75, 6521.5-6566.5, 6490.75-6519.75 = -1.1 angstrom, 8.03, 8.27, 7.94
